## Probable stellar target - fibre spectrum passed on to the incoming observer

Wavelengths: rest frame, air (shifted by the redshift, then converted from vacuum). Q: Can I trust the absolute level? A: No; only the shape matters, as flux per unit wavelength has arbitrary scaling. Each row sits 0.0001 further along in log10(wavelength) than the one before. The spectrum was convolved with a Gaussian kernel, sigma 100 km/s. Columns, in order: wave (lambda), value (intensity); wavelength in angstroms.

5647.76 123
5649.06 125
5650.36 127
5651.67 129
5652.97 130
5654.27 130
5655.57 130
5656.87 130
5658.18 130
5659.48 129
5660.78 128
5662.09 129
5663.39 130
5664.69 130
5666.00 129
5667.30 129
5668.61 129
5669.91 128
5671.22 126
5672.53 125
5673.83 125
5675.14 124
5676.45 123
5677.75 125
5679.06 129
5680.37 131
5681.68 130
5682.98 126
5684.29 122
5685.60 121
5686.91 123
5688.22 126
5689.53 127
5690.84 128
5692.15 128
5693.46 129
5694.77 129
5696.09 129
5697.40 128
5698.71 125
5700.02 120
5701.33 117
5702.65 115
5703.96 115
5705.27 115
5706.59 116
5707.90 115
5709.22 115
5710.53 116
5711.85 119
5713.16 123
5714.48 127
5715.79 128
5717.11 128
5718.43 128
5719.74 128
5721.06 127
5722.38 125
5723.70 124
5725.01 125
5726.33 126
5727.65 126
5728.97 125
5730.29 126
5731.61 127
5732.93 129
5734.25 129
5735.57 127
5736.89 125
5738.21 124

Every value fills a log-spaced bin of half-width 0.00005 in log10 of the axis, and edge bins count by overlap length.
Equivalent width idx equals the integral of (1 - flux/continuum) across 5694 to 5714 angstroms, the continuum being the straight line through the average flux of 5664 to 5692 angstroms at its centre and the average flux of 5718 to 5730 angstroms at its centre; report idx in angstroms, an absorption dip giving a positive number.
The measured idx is 1.0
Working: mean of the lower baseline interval 127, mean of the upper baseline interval 126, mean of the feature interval 120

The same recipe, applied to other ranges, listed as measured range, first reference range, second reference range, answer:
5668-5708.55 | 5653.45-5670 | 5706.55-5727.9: 0.8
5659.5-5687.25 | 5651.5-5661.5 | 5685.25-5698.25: 0.3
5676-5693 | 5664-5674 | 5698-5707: -0.4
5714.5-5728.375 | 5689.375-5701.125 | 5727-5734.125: 0.0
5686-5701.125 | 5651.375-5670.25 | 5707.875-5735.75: 0.1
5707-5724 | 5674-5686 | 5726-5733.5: 0.4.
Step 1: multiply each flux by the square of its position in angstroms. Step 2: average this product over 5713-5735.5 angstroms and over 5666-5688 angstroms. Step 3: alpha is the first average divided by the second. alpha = 1.0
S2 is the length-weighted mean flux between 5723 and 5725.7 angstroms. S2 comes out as 125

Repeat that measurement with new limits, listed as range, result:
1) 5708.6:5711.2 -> 116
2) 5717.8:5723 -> 127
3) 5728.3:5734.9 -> 127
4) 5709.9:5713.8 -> 119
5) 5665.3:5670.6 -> 129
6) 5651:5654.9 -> 129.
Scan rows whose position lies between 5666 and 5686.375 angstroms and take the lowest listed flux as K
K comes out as 121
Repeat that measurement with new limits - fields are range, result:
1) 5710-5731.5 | 116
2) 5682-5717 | 115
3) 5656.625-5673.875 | 125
